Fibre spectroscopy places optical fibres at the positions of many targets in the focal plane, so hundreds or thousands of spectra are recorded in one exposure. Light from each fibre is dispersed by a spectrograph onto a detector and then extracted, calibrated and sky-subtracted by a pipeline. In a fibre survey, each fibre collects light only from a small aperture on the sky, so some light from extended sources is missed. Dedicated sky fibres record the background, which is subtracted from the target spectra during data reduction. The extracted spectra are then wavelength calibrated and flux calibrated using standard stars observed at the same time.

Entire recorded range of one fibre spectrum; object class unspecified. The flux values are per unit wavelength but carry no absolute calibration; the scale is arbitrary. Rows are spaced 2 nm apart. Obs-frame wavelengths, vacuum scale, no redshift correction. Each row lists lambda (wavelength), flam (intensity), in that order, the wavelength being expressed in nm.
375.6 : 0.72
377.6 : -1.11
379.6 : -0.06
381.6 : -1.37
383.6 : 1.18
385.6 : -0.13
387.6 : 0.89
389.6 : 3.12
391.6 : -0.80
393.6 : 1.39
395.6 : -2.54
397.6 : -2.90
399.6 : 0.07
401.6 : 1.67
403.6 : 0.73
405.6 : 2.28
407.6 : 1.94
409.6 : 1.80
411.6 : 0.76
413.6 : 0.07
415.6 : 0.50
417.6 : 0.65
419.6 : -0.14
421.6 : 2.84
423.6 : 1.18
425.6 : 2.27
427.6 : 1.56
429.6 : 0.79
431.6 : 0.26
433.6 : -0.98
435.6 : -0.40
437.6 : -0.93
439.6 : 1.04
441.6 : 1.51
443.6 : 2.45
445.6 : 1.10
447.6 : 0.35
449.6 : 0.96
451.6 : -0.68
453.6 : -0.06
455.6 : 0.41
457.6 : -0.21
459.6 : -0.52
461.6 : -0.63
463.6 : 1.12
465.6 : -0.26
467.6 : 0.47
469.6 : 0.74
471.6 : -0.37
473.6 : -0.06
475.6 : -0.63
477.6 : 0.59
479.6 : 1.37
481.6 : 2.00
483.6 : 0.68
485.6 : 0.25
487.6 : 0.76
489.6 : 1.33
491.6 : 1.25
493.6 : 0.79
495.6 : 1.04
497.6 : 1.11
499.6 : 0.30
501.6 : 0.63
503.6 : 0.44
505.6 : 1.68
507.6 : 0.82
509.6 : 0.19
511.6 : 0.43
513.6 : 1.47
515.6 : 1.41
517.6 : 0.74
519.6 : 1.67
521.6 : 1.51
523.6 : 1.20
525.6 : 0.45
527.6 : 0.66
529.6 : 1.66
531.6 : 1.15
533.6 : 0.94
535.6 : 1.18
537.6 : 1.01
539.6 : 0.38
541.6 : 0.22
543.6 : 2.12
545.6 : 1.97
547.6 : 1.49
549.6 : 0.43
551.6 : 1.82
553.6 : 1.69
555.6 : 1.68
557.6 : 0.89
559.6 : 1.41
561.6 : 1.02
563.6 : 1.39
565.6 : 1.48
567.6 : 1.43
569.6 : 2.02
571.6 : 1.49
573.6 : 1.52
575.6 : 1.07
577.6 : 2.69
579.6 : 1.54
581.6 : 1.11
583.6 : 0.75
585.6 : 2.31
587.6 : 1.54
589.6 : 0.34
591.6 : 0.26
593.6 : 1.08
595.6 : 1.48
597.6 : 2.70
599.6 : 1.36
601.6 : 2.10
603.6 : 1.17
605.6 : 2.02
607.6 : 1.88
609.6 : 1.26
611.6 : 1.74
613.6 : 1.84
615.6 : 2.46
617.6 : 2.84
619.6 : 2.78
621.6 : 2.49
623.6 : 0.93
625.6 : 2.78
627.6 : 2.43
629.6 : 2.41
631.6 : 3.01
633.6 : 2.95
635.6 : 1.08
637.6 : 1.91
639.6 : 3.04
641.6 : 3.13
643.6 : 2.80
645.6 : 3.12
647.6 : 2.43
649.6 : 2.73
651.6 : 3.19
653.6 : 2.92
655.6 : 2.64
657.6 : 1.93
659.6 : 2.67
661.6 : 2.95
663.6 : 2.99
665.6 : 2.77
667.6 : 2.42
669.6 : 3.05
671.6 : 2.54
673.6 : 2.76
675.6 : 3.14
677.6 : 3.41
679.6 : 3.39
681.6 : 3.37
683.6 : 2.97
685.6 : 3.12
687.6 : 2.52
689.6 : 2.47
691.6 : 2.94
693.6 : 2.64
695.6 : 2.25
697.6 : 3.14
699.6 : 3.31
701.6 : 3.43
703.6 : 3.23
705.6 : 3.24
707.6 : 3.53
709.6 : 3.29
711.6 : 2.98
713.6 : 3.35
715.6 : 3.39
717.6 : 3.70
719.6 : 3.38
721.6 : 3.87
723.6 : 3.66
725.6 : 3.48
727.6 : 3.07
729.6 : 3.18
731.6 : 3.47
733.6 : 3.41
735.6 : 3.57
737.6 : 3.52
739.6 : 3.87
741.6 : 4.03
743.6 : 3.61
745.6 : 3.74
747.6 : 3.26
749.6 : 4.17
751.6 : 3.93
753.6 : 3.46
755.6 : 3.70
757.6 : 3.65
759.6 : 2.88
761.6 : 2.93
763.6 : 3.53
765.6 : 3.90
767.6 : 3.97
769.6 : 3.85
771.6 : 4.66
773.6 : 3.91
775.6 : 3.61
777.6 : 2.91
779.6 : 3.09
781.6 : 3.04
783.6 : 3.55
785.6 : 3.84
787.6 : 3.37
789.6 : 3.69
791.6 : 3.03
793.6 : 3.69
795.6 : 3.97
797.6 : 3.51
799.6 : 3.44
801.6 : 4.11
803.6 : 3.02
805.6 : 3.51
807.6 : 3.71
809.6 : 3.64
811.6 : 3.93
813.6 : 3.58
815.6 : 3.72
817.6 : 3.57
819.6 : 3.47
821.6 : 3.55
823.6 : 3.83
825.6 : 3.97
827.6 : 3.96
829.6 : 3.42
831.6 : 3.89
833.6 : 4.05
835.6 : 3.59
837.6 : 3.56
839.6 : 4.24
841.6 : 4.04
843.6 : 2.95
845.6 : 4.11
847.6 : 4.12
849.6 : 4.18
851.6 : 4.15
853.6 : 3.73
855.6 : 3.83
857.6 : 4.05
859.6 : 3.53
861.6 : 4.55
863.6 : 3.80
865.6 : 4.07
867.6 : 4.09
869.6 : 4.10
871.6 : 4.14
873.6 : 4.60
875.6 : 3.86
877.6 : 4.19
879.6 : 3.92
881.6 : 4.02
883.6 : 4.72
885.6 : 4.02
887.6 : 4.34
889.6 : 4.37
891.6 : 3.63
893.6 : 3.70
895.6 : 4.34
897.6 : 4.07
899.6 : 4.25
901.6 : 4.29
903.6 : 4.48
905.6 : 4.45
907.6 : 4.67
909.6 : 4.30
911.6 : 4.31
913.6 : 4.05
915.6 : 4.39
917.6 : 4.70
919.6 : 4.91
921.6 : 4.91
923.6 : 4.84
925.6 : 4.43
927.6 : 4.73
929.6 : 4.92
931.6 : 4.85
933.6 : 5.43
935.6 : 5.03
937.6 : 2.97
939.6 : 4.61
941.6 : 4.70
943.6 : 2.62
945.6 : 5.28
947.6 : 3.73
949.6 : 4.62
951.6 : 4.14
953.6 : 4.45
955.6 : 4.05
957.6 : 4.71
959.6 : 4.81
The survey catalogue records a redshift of 0.60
